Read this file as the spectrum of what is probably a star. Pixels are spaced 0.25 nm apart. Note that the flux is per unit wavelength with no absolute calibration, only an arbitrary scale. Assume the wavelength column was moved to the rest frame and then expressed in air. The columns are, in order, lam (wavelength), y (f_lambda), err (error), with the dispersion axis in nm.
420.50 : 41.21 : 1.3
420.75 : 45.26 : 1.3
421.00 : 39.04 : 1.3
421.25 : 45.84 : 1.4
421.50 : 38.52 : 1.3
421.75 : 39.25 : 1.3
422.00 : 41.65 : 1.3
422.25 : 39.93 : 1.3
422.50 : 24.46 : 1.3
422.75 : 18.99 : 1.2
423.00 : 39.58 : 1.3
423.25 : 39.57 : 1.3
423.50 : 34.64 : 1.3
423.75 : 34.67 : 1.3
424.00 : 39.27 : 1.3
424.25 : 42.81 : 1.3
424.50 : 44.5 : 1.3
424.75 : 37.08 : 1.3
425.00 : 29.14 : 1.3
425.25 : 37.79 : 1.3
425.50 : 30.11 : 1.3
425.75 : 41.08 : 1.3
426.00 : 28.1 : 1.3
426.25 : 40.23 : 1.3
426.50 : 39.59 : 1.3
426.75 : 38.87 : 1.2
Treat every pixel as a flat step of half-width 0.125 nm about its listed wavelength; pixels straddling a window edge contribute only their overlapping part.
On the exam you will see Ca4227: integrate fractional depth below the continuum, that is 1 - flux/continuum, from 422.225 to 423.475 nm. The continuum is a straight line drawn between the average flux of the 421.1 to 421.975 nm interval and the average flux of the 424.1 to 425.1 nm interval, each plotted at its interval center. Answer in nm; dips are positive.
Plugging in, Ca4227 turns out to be 0.249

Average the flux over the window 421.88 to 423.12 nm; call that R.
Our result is 32.9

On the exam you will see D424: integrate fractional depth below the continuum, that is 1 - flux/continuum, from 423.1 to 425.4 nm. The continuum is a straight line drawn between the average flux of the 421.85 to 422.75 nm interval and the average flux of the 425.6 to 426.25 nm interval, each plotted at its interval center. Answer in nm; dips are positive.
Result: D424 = -0.216 nm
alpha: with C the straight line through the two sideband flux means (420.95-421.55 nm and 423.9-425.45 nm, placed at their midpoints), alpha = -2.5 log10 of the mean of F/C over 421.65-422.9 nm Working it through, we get 0.232 mag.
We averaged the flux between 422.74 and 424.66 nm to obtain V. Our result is 37.8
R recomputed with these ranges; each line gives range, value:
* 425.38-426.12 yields 33.2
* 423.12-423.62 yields 37.2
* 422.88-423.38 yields 39.5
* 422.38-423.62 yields 31.5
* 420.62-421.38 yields 43.3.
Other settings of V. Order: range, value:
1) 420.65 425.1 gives 37.5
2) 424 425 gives 39.6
